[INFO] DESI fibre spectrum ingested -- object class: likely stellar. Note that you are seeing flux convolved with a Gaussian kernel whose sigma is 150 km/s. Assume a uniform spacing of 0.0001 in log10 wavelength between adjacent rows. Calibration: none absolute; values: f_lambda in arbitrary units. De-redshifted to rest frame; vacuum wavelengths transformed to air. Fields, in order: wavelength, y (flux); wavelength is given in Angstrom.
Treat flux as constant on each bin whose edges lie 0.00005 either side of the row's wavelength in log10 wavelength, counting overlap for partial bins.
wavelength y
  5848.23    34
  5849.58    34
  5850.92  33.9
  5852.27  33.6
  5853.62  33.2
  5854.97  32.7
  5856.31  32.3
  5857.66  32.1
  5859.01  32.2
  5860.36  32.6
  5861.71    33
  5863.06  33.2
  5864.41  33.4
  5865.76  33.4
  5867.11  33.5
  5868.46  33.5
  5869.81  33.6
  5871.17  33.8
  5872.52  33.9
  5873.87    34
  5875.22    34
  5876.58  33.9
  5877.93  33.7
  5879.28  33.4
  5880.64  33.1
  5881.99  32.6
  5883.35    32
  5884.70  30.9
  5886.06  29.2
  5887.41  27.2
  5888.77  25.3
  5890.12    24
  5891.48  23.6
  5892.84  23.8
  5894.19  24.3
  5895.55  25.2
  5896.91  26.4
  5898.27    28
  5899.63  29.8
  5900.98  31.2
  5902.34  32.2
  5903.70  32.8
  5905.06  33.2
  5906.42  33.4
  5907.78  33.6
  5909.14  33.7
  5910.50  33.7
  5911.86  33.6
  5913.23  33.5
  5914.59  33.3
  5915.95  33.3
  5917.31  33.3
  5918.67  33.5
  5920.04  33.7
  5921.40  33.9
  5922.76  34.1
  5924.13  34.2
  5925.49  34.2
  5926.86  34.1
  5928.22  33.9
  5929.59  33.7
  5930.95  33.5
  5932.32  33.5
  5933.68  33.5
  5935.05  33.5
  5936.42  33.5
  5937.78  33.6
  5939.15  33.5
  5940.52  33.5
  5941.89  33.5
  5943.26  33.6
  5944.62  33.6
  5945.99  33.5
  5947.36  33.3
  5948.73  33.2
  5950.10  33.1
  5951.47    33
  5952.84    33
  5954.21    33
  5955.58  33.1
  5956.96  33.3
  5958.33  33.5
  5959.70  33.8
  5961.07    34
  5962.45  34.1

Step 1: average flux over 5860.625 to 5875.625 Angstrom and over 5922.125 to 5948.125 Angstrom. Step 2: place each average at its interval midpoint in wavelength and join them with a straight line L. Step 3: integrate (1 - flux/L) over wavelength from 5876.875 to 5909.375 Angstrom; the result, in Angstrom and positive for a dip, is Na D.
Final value 3.8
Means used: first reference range 33.5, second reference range 33.7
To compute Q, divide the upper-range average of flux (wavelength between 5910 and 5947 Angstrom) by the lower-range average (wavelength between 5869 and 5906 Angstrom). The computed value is 1.11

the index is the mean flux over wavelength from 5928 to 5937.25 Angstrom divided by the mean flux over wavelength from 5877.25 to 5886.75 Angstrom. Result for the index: 1.04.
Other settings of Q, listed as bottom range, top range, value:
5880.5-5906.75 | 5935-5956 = 1.16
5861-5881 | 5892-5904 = 0.83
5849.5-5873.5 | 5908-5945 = 1.01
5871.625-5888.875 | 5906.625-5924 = 1.05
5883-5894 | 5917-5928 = 1.27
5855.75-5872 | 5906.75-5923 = 1.02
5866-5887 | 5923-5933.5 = 1.03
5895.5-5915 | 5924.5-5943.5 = 1.06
